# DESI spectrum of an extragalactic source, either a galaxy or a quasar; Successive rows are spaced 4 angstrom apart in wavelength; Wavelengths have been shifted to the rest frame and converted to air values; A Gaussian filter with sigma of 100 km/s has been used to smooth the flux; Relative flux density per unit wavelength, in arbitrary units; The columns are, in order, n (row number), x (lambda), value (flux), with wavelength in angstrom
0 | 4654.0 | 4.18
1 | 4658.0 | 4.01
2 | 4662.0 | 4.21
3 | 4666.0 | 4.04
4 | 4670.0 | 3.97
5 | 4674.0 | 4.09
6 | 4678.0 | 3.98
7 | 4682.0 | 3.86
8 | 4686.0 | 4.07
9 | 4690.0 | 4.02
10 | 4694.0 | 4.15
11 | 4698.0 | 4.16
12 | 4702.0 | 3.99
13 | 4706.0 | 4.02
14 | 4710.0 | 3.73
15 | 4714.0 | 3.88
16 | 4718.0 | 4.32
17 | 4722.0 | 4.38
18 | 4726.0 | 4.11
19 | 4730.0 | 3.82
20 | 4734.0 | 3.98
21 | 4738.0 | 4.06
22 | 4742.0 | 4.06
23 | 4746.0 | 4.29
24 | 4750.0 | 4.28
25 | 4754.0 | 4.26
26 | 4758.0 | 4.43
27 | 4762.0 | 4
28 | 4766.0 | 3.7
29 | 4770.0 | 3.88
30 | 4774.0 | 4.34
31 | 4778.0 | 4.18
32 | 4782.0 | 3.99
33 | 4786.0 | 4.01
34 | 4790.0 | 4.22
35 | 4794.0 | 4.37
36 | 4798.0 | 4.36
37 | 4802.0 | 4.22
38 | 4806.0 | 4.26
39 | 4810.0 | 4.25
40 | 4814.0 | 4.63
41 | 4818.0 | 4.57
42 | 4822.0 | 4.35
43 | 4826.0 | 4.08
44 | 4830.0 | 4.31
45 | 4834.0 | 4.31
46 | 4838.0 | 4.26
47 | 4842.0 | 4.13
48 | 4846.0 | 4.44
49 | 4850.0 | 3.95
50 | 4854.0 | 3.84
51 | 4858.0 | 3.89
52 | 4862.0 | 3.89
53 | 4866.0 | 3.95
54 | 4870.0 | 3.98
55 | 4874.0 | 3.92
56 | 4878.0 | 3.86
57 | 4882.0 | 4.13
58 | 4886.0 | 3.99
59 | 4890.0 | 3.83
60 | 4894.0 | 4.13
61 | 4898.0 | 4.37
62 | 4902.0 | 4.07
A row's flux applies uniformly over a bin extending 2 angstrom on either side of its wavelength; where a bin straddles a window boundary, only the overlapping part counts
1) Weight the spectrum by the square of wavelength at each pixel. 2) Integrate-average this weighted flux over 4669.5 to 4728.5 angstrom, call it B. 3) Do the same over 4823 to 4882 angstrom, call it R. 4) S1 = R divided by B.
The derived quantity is 1.07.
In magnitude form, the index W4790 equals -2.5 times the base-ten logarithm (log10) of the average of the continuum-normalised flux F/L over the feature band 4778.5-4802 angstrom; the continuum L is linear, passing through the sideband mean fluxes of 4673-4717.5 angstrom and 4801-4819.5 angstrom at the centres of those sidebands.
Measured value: 0.034 mag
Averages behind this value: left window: 4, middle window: 4.19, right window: 4.39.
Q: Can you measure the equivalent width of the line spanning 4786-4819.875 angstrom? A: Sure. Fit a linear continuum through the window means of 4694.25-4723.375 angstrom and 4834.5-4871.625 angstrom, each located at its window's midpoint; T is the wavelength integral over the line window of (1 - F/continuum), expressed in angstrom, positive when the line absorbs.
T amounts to -2.4 angstrom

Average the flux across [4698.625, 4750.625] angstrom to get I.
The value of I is 4.07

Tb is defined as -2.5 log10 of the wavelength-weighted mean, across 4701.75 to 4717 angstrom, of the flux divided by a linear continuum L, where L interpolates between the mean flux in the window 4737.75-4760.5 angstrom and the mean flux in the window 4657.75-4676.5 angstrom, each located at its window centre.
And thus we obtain 0.06 mag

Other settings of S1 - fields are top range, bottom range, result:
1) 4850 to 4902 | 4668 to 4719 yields 1.07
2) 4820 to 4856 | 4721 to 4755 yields 1.06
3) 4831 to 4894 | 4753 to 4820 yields 0.99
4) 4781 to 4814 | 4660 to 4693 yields 1.11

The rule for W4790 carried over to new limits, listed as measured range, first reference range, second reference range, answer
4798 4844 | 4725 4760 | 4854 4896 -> -0.07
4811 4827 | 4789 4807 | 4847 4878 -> -0.06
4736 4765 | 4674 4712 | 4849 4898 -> -0.05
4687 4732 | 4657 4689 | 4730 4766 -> 0.01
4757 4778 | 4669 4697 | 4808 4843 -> 0.04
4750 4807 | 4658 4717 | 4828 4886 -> -0.03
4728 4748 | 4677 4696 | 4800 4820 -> 0.03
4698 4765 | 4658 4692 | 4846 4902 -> -0.02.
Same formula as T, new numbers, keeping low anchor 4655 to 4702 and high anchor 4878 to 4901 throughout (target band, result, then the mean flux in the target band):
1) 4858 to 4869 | 0.4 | 3.92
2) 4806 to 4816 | -0.8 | 4.4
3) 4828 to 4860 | -0.6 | 4.14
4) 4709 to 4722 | 0.0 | 4.06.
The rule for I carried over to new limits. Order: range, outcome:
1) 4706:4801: 4.11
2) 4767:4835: 4.25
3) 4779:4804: 4.19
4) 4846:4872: 3.96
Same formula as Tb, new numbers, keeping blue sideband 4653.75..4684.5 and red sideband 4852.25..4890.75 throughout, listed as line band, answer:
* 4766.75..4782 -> -0.03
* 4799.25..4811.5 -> -0.08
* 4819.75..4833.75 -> -0.08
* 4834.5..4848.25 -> -0.09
